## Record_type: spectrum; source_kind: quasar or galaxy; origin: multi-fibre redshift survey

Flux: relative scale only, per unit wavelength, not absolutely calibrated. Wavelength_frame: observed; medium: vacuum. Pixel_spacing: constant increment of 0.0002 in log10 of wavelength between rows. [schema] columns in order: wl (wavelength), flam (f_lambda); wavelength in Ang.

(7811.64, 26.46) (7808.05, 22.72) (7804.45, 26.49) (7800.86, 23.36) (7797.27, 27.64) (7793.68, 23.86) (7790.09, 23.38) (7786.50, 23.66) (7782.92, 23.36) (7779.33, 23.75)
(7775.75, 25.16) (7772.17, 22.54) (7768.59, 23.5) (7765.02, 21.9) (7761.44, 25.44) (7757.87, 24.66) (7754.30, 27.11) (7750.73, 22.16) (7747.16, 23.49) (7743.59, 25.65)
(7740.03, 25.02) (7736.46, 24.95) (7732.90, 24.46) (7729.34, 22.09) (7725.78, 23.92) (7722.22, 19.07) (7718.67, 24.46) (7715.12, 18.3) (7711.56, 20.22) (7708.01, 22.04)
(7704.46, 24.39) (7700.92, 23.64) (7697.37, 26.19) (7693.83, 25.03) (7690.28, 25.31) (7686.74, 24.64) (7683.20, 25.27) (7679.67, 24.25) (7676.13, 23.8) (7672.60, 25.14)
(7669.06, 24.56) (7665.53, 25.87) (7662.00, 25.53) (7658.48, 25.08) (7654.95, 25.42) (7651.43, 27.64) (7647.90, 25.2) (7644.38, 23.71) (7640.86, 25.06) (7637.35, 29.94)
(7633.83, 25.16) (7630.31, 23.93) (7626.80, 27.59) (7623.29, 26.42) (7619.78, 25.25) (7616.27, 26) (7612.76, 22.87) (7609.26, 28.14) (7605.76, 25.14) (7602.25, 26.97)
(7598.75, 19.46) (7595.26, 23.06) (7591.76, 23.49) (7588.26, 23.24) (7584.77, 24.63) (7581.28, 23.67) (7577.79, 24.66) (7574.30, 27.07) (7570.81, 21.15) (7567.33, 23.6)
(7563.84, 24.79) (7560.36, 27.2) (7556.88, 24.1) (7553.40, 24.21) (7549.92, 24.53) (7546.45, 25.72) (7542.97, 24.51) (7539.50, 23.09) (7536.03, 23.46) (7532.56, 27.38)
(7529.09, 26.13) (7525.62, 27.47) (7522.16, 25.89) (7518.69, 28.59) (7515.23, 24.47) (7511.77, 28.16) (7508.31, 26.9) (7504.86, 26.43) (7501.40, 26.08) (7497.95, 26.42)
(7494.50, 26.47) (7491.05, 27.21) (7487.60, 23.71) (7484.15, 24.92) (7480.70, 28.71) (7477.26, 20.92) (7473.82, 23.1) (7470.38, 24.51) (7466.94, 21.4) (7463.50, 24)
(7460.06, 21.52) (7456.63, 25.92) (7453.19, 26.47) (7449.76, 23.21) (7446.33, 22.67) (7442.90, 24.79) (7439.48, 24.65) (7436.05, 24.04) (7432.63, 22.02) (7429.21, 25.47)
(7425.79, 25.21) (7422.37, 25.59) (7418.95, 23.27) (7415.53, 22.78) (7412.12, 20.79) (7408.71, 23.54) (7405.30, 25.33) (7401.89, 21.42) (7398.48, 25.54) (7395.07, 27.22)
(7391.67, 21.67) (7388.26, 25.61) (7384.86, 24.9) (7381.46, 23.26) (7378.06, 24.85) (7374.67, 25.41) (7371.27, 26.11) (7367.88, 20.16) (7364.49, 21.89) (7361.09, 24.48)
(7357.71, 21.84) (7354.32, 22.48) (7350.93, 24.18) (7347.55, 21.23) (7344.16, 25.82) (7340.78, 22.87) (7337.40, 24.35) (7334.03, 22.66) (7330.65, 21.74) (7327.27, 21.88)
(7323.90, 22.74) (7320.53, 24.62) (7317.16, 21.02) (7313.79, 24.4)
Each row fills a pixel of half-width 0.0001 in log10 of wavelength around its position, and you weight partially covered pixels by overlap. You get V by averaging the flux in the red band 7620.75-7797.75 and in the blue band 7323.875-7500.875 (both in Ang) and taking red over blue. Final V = 1.02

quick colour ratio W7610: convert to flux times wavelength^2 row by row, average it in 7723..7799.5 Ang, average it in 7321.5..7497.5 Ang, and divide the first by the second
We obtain 1.11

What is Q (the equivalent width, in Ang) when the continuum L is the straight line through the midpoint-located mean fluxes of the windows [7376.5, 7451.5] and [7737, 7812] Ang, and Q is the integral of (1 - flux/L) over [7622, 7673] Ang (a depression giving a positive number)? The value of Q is -3.3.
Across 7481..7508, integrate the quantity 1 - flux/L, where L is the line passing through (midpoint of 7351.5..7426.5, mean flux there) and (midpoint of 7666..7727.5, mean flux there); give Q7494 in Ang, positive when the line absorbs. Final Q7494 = -2.7 Ang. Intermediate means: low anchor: 23.8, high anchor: 23.6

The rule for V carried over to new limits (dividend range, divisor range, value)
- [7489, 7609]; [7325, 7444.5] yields 1.06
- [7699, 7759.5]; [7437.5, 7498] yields 0.95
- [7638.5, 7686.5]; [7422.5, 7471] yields 1.05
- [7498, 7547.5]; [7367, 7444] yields 1.08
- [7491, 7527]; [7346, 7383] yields 1.15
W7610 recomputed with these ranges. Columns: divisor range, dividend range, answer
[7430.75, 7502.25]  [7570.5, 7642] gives 1.06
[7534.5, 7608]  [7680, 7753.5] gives 1.01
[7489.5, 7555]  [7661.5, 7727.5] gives 0.96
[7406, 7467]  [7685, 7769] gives 1.07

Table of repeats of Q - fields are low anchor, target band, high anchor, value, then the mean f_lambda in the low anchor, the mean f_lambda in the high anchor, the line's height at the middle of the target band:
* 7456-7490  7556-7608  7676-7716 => -0.9 Ang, 23.9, 23.7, 23.8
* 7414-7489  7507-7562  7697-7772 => -4.3 Ang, 24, 23.4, 23.9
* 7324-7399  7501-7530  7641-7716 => -3.3 Ang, 23.6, 24.4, 24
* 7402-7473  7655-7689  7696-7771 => -2.1 Ang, 23.8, 23.4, 23.5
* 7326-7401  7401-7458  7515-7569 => 0.7 Ang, 23.6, 25.3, 24.3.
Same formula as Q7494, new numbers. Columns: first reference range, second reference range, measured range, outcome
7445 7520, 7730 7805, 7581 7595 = 0.6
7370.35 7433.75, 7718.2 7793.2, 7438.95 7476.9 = 0.7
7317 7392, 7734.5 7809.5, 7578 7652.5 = -3.4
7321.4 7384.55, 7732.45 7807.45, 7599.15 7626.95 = -2.0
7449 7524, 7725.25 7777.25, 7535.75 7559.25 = 0.6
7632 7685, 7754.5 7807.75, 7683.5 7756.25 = 3.5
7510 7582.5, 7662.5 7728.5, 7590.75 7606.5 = 0.7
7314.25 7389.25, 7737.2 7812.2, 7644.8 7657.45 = -0.9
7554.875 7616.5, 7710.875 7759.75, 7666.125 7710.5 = -1.6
